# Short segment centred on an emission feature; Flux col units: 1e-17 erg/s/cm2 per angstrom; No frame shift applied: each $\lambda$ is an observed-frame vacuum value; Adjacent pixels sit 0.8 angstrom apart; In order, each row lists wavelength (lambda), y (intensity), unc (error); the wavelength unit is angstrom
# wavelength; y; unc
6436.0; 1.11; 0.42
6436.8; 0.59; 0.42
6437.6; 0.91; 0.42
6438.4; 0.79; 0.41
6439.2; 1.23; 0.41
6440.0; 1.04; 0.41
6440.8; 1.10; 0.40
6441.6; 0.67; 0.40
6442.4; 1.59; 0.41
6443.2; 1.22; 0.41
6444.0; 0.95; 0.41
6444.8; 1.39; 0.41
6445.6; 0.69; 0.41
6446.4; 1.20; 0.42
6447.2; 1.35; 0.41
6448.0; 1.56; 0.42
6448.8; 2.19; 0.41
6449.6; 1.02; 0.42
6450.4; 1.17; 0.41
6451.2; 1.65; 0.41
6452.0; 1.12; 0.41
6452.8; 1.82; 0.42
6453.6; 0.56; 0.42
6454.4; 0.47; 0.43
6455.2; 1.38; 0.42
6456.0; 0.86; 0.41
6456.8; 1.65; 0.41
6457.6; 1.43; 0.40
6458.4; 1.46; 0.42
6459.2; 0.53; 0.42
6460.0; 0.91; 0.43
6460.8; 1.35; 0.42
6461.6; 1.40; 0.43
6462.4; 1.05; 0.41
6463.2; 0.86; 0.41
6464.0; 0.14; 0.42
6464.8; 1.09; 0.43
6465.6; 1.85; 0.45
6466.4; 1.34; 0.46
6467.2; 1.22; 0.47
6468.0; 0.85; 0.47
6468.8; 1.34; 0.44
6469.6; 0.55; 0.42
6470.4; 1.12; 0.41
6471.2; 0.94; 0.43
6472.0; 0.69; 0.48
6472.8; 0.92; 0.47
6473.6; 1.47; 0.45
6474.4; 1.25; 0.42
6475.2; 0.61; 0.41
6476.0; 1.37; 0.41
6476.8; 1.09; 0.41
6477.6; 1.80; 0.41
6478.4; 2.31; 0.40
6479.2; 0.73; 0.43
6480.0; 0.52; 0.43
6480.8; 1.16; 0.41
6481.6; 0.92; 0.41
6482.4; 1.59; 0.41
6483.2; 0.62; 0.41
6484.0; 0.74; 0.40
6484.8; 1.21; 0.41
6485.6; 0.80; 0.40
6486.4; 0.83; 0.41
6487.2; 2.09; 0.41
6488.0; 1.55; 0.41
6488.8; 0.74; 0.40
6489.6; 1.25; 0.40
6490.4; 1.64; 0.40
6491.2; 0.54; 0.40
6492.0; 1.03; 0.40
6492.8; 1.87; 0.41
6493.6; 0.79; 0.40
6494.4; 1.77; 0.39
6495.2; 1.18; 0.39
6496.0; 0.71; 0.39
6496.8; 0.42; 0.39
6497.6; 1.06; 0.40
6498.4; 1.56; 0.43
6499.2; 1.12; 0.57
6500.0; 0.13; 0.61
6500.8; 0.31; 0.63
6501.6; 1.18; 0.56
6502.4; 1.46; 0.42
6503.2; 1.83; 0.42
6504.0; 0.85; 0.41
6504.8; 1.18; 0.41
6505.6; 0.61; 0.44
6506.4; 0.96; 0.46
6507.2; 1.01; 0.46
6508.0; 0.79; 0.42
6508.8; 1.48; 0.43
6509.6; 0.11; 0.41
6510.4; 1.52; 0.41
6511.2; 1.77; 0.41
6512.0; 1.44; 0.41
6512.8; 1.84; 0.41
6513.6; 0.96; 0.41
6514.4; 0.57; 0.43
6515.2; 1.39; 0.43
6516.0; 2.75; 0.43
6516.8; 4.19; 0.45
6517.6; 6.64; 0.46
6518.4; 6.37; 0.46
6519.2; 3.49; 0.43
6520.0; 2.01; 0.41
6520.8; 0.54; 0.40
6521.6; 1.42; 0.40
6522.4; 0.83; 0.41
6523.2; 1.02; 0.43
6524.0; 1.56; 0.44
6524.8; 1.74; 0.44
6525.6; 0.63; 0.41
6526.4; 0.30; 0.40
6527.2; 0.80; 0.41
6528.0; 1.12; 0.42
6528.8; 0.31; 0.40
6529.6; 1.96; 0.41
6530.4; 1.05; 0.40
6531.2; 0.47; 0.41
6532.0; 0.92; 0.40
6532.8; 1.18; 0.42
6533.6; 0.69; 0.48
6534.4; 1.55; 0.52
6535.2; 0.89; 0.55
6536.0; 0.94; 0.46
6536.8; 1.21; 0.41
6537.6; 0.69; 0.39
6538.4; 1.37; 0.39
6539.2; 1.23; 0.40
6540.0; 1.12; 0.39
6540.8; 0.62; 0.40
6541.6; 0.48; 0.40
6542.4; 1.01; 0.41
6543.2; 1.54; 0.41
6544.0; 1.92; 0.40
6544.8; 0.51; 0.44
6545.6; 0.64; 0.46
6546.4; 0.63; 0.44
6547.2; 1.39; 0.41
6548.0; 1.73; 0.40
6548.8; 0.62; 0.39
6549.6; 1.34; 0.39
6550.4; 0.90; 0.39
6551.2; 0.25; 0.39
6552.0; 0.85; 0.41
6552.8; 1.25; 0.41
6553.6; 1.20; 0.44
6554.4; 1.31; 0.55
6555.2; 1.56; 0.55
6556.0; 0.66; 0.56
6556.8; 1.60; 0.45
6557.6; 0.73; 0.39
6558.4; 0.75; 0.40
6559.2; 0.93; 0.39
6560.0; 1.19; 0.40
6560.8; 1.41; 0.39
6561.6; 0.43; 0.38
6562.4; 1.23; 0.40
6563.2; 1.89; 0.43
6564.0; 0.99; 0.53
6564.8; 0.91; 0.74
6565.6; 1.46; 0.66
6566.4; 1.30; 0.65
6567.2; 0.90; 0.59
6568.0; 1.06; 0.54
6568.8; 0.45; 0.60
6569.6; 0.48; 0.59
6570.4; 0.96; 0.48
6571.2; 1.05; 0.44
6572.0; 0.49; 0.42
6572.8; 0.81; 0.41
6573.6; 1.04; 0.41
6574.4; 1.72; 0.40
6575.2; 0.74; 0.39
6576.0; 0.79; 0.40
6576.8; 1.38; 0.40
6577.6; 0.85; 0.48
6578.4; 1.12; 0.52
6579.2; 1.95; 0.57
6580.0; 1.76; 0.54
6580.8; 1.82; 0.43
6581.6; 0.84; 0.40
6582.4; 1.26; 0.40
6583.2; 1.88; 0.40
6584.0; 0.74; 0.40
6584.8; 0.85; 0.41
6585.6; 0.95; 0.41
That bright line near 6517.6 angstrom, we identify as H-beta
